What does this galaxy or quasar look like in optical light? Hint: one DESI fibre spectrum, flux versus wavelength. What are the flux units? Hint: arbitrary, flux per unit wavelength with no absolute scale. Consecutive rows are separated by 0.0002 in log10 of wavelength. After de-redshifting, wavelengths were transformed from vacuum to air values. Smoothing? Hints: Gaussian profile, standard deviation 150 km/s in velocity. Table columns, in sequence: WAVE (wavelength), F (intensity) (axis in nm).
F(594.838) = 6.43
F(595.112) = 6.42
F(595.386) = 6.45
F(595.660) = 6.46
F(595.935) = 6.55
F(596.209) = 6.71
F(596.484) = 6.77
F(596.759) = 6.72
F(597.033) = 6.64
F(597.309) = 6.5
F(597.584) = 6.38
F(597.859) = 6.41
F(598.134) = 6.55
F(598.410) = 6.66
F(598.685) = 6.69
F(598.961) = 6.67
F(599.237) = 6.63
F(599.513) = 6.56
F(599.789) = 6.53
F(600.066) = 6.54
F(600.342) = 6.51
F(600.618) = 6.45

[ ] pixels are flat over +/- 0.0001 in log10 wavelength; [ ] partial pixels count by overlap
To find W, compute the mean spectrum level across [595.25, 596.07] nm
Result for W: 6.48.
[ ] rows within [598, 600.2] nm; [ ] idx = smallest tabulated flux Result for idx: 6.53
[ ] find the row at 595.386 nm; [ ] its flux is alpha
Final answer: 6.45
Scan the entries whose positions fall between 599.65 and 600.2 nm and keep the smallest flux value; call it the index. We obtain 6.53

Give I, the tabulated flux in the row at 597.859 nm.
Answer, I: 6.41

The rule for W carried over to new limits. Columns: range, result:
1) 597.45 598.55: 6.51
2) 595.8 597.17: 6.68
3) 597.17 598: 6.43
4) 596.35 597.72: 6.6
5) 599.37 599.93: 6.54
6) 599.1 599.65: 6.6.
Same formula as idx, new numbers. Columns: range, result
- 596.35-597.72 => 6.38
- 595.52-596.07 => 6.46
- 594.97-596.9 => 6.42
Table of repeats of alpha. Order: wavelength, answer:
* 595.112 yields 6.42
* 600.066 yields 6.54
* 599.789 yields 6.53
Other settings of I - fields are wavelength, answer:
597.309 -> 6.5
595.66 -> 6.46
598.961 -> 6.67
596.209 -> 6.71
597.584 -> 6.38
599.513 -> 6.56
